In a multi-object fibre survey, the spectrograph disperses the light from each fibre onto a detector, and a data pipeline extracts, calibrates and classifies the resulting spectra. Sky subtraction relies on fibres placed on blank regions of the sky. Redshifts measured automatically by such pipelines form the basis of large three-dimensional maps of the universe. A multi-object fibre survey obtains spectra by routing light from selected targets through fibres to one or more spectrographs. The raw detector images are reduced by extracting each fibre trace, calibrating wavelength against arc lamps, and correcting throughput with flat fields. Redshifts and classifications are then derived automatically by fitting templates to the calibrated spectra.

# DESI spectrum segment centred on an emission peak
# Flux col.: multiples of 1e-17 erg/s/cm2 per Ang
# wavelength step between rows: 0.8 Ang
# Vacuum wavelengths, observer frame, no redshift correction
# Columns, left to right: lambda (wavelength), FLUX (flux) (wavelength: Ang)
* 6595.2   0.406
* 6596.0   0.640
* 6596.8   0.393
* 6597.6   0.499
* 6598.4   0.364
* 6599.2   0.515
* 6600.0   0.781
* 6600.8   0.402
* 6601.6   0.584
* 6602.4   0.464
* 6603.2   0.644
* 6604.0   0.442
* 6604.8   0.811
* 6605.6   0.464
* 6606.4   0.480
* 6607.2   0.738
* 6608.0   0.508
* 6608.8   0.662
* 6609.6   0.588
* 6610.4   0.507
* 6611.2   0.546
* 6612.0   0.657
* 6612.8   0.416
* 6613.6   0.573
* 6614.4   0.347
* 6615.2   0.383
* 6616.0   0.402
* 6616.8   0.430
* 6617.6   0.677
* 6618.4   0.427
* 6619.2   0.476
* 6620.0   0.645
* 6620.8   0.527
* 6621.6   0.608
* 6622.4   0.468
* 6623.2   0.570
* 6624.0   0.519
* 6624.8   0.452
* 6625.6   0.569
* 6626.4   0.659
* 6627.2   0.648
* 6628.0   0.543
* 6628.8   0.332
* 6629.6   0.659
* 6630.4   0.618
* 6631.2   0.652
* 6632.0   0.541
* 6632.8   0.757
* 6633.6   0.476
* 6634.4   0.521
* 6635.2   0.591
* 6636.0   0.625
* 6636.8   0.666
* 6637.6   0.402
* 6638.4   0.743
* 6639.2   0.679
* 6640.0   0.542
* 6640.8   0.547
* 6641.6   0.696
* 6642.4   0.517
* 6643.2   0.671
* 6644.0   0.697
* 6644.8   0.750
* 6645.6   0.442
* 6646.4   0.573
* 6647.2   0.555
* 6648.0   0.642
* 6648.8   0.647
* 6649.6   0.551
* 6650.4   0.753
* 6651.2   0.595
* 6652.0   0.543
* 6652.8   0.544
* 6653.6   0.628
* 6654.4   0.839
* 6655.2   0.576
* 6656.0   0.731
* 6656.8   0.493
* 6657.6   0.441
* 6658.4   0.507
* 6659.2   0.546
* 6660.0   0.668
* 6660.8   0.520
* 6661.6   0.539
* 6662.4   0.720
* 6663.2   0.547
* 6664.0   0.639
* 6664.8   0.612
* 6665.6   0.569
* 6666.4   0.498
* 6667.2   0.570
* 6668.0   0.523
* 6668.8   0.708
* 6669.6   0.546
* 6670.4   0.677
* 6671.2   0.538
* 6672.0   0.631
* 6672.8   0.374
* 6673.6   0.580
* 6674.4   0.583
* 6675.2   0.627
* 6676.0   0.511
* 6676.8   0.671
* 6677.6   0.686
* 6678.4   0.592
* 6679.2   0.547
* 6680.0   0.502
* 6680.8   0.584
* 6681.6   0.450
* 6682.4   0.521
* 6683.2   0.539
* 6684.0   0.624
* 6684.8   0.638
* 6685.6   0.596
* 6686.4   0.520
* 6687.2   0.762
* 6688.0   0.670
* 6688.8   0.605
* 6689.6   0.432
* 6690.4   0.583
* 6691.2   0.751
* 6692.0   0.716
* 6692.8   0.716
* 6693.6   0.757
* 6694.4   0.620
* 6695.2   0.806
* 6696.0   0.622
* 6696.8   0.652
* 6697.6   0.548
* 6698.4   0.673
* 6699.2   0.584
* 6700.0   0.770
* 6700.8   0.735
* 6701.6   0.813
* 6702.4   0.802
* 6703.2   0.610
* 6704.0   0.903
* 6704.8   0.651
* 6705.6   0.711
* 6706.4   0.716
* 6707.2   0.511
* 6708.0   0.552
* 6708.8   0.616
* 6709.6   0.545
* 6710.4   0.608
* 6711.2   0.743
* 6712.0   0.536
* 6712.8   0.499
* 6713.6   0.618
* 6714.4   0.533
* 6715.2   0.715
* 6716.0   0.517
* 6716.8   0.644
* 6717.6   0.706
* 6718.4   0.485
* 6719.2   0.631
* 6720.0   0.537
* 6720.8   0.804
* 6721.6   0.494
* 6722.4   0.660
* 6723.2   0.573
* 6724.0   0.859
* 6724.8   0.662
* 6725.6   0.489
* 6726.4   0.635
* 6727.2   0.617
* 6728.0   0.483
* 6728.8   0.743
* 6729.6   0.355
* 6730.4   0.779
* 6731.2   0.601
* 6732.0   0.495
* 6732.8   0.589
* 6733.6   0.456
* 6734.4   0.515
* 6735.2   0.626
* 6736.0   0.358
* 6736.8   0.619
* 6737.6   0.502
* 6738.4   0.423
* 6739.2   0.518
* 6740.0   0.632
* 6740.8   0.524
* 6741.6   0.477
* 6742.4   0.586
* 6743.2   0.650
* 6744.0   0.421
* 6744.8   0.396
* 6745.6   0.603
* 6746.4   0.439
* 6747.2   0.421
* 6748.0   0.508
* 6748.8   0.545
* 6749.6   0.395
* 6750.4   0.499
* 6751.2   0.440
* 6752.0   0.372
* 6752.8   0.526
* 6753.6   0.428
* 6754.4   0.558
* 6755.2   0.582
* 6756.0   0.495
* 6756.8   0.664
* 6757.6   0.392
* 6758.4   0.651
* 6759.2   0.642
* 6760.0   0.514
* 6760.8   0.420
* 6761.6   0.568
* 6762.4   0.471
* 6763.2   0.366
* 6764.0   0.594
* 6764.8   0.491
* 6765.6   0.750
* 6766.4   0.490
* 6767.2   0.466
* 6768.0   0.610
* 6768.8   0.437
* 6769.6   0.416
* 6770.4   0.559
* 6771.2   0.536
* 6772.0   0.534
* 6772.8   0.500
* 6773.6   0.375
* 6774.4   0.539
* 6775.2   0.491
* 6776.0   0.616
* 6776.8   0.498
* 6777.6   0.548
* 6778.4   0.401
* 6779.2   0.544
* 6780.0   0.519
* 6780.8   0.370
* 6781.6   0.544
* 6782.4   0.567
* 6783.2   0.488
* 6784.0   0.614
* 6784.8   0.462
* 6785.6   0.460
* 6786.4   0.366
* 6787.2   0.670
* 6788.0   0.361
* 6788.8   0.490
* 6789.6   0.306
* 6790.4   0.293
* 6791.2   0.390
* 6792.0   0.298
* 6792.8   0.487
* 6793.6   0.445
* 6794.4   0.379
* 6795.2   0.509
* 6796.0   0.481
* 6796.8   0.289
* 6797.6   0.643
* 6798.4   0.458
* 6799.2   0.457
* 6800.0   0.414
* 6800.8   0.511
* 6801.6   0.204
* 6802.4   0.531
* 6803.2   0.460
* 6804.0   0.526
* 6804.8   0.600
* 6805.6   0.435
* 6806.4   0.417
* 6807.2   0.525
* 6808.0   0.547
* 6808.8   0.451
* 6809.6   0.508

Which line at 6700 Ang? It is C III]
